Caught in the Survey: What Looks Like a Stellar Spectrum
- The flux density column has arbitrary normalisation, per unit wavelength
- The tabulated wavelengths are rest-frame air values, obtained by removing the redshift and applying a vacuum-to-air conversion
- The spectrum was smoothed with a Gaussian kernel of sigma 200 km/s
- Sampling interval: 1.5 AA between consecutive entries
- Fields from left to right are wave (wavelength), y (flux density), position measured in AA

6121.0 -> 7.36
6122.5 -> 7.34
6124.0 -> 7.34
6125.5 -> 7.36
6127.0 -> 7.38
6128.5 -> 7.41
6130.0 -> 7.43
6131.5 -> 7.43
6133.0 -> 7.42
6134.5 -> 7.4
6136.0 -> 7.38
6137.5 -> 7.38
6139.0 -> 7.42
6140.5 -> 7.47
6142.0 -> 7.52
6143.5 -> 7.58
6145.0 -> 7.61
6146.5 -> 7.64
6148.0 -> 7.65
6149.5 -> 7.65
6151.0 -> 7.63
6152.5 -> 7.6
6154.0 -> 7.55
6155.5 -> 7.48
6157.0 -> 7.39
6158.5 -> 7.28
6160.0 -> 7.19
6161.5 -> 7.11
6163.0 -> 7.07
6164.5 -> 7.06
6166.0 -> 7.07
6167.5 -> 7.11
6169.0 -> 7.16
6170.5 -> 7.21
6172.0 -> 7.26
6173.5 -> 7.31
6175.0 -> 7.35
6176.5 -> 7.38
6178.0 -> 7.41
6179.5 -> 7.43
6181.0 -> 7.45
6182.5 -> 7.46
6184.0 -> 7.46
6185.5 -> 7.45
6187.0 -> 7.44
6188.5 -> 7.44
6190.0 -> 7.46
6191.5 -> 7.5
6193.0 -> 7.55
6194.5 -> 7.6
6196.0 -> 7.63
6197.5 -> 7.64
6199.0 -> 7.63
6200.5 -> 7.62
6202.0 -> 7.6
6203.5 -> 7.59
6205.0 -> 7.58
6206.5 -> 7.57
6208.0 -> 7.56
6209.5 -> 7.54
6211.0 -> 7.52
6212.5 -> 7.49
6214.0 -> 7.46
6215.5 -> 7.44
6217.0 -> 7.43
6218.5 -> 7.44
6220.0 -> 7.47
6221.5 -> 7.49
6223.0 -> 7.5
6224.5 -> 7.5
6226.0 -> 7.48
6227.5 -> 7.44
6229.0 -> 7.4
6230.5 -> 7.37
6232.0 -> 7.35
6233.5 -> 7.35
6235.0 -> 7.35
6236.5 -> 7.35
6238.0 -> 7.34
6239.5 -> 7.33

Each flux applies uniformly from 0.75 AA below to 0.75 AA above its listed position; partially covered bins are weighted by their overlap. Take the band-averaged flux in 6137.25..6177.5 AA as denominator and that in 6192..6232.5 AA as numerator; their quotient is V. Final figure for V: 1.02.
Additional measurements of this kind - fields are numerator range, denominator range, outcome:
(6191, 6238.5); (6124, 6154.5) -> 1.00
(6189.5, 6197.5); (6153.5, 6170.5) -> 1.05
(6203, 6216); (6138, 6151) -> 0.99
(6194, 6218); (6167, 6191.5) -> 1.03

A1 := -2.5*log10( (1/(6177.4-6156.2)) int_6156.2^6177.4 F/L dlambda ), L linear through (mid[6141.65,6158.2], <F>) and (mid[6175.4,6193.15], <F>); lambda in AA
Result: 0.04 mag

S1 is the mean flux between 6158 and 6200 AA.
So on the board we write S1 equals 7.36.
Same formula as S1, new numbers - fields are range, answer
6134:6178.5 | 7.38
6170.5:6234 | 7.47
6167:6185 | 7.34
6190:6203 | 7.59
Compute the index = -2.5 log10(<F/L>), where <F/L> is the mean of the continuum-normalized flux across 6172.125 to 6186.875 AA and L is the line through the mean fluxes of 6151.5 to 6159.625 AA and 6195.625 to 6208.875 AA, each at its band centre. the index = 0.02 mag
